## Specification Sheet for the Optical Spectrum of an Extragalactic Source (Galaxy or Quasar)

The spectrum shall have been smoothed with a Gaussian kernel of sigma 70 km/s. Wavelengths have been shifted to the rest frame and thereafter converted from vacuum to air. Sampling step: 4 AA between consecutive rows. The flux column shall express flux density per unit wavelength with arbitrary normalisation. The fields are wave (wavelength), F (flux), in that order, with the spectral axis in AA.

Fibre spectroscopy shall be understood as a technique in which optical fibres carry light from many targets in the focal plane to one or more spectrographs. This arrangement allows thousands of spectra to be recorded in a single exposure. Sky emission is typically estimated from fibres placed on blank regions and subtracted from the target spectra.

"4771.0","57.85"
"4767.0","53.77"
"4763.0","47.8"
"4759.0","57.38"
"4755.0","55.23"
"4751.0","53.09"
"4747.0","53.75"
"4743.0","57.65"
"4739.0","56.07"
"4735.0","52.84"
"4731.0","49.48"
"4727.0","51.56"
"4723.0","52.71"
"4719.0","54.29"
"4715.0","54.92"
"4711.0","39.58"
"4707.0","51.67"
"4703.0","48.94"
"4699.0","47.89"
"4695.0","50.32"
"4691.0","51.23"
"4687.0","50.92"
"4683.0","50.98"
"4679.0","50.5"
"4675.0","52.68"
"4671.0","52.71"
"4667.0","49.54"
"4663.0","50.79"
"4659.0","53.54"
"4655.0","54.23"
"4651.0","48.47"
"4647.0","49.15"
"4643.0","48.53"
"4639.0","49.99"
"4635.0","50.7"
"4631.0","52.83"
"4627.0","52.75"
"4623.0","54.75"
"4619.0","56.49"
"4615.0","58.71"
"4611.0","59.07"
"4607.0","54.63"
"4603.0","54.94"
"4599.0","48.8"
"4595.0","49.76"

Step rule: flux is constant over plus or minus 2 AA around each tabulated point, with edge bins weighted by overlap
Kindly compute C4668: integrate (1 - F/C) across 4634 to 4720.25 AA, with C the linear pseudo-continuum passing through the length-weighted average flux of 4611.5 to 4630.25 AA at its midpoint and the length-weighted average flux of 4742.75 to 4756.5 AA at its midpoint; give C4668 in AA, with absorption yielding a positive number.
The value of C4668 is 7.4 AA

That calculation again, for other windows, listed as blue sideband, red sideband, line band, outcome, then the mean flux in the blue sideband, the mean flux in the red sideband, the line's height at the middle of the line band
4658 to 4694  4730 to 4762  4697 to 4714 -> 1.7 AA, 51.3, 54.4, 52.6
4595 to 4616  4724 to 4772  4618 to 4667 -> 2.4 AA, 54.5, 53.8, 54.3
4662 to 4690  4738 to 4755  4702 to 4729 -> 1.4 AA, 51.2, 55.1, 53.4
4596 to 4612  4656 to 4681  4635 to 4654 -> 1.1 AA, 53.8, 51.7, 52.5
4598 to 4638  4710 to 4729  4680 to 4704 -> 0.9 AA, 54.4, 51.2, 52.1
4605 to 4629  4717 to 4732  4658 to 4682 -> 1.2 AA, 56.1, 52.2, 54.1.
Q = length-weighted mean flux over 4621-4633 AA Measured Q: 53.4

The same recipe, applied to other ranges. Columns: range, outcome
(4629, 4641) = 51.2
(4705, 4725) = 50.6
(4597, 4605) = 51.9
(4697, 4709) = 49.5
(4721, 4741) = 52.5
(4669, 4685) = 51.7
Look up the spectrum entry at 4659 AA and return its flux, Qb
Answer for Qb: 53.54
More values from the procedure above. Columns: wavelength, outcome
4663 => 50.79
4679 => 50.5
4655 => 54.23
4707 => 51.67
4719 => 54.29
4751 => 53.09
